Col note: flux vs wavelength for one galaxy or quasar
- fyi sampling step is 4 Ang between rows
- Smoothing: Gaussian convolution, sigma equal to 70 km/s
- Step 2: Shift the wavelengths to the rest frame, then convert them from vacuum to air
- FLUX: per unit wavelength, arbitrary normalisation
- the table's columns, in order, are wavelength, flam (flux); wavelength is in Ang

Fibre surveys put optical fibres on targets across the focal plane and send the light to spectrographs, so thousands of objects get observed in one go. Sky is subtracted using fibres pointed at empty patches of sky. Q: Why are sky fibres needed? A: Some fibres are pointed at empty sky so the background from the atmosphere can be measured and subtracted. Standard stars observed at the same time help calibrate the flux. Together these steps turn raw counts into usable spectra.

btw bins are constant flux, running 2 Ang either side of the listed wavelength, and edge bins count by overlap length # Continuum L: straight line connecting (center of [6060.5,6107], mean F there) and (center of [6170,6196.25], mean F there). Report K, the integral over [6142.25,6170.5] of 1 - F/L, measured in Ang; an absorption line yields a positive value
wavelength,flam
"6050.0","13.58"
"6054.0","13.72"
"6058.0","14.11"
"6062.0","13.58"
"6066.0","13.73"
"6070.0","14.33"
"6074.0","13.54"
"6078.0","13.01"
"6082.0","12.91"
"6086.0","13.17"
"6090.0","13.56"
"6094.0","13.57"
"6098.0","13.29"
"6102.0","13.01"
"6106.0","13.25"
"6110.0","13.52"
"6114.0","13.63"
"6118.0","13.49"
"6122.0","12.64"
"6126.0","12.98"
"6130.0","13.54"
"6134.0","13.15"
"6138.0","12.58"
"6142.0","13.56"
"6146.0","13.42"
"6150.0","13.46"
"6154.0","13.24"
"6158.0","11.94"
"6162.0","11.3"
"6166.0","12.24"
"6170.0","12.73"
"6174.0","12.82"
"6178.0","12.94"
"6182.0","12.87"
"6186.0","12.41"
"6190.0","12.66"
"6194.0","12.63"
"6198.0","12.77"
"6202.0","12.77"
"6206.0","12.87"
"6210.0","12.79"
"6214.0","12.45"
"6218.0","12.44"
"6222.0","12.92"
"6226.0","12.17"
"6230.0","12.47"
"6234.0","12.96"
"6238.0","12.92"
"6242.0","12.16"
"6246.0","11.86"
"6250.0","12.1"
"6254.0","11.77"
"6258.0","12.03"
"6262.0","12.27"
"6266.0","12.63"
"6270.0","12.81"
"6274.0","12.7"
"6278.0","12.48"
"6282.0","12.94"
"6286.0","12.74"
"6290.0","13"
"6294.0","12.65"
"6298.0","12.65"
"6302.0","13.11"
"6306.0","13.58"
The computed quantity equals 0.53 Ang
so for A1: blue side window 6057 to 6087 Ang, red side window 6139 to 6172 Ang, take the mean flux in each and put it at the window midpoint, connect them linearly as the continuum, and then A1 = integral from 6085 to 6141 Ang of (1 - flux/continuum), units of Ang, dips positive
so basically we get -0.4 Ang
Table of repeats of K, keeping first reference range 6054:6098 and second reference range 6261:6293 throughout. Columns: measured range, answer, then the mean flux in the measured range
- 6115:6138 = 0.36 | 13.1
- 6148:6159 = 0.21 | 13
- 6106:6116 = -0.08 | 13.5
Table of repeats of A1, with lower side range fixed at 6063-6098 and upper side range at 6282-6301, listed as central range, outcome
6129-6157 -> 0.10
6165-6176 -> 0.46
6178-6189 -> 0.37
